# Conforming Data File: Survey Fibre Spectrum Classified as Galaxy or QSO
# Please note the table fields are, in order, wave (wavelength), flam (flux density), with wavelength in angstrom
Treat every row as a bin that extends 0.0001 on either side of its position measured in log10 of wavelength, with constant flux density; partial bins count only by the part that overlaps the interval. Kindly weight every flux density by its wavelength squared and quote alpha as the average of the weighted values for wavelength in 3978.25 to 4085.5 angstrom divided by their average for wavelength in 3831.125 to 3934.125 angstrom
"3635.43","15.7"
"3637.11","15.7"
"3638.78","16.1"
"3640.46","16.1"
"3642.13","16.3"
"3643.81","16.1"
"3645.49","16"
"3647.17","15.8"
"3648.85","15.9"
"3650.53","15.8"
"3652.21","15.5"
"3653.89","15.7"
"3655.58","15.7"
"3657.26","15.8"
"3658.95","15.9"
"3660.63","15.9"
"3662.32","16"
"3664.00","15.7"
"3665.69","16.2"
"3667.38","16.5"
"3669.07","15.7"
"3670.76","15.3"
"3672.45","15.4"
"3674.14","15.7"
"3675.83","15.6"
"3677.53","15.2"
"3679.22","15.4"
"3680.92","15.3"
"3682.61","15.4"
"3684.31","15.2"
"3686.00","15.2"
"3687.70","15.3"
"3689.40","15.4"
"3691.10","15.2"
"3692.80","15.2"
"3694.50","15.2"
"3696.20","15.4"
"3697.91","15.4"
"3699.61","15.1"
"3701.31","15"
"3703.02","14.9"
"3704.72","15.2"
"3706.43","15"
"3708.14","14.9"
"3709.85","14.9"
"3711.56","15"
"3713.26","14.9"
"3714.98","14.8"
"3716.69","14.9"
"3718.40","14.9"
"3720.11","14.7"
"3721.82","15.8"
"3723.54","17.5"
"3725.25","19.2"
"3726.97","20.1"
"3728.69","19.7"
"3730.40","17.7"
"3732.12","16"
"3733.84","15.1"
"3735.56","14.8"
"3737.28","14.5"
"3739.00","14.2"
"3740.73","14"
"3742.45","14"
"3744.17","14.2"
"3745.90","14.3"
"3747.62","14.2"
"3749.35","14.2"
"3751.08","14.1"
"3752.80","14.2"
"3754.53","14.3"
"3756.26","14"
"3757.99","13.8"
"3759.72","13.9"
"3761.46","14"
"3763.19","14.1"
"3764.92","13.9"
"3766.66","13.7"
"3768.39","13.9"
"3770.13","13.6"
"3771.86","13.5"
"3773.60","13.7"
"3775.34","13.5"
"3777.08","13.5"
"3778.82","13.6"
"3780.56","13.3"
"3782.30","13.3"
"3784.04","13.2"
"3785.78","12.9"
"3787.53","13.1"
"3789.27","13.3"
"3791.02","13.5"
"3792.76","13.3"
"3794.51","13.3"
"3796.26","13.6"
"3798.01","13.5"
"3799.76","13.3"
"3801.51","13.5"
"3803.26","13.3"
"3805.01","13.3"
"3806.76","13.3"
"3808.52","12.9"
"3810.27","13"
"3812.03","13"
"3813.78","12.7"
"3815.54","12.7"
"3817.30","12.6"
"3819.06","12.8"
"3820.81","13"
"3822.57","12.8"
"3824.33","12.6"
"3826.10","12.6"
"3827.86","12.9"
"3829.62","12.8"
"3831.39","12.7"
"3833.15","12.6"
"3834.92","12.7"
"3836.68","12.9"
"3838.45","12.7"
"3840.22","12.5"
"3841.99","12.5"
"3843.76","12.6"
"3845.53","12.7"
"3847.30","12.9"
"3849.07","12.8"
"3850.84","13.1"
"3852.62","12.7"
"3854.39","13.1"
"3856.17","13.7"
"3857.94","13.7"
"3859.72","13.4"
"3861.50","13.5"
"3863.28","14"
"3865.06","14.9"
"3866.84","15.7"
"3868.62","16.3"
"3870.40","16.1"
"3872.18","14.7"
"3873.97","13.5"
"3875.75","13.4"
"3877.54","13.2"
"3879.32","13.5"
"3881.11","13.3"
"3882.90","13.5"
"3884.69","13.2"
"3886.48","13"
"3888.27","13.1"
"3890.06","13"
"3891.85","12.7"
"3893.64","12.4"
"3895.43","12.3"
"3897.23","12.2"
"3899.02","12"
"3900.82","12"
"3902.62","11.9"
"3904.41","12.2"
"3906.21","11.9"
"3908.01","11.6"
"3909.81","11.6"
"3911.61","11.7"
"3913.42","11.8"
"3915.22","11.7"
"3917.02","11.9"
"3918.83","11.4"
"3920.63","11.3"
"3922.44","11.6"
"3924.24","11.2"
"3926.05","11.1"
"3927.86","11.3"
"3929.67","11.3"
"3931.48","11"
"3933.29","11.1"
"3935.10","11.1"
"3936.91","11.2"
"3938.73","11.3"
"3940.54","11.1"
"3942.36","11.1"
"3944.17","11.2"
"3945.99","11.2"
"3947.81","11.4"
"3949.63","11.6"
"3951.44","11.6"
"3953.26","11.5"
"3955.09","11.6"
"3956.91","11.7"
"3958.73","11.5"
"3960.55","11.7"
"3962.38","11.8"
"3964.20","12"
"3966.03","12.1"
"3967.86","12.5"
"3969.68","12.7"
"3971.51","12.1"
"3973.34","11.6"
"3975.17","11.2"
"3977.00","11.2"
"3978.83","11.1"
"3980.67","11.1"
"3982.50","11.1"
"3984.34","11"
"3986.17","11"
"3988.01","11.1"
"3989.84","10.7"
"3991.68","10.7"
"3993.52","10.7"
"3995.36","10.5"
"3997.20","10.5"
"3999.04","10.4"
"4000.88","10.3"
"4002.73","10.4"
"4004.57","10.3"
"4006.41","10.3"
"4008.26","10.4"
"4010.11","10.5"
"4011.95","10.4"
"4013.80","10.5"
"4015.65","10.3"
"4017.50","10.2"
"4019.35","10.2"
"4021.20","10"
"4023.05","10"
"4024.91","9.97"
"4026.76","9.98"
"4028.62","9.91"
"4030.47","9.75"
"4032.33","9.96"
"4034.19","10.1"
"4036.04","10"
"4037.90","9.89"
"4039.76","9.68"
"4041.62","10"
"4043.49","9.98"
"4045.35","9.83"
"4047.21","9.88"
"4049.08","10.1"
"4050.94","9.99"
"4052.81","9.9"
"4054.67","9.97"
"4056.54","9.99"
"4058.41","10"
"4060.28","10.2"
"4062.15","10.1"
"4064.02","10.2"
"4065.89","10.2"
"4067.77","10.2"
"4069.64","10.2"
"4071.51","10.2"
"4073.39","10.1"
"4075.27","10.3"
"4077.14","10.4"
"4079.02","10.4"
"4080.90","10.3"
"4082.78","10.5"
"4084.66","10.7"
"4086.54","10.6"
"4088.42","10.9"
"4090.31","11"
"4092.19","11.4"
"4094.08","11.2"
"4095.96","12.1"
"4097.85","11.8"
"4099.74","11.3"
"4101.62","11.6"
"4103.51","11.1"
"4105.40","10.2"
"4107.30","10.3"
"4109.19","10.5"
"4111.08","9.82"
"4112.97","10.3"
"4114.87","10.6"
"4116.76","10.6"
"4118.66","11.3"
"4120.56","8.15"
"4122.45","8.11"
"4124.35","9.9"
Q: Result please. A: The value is 0.9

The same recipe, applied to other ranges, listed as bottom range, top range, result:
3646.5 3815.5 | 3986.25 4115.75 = 0.83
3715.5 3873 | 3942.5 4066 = 0.85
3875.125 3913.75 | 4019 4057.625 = 0.85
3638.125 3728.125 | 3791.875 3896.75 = 0.92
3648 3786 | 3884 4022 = 0.85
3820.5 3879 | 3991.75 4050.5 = 0.83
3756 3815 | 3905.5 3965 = 0.92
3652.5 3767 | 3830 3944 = 0.90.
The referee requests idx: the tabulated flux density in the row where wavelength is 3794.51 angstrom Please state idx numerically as 13.3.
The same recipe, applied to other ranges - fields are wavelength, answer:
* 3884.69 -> 13.2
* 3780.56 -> 13.3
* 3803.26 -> 13.3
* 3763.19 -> 14.1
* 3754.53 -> 14.3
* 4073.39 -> 10.1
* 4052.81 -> 9.9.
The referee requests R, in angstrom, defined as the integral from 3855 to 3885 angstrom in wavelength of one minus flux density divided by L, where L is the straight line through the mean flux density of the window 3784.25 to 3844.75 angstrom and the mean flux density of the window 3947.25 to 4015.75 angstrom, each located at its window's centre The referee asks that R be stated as -4.2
